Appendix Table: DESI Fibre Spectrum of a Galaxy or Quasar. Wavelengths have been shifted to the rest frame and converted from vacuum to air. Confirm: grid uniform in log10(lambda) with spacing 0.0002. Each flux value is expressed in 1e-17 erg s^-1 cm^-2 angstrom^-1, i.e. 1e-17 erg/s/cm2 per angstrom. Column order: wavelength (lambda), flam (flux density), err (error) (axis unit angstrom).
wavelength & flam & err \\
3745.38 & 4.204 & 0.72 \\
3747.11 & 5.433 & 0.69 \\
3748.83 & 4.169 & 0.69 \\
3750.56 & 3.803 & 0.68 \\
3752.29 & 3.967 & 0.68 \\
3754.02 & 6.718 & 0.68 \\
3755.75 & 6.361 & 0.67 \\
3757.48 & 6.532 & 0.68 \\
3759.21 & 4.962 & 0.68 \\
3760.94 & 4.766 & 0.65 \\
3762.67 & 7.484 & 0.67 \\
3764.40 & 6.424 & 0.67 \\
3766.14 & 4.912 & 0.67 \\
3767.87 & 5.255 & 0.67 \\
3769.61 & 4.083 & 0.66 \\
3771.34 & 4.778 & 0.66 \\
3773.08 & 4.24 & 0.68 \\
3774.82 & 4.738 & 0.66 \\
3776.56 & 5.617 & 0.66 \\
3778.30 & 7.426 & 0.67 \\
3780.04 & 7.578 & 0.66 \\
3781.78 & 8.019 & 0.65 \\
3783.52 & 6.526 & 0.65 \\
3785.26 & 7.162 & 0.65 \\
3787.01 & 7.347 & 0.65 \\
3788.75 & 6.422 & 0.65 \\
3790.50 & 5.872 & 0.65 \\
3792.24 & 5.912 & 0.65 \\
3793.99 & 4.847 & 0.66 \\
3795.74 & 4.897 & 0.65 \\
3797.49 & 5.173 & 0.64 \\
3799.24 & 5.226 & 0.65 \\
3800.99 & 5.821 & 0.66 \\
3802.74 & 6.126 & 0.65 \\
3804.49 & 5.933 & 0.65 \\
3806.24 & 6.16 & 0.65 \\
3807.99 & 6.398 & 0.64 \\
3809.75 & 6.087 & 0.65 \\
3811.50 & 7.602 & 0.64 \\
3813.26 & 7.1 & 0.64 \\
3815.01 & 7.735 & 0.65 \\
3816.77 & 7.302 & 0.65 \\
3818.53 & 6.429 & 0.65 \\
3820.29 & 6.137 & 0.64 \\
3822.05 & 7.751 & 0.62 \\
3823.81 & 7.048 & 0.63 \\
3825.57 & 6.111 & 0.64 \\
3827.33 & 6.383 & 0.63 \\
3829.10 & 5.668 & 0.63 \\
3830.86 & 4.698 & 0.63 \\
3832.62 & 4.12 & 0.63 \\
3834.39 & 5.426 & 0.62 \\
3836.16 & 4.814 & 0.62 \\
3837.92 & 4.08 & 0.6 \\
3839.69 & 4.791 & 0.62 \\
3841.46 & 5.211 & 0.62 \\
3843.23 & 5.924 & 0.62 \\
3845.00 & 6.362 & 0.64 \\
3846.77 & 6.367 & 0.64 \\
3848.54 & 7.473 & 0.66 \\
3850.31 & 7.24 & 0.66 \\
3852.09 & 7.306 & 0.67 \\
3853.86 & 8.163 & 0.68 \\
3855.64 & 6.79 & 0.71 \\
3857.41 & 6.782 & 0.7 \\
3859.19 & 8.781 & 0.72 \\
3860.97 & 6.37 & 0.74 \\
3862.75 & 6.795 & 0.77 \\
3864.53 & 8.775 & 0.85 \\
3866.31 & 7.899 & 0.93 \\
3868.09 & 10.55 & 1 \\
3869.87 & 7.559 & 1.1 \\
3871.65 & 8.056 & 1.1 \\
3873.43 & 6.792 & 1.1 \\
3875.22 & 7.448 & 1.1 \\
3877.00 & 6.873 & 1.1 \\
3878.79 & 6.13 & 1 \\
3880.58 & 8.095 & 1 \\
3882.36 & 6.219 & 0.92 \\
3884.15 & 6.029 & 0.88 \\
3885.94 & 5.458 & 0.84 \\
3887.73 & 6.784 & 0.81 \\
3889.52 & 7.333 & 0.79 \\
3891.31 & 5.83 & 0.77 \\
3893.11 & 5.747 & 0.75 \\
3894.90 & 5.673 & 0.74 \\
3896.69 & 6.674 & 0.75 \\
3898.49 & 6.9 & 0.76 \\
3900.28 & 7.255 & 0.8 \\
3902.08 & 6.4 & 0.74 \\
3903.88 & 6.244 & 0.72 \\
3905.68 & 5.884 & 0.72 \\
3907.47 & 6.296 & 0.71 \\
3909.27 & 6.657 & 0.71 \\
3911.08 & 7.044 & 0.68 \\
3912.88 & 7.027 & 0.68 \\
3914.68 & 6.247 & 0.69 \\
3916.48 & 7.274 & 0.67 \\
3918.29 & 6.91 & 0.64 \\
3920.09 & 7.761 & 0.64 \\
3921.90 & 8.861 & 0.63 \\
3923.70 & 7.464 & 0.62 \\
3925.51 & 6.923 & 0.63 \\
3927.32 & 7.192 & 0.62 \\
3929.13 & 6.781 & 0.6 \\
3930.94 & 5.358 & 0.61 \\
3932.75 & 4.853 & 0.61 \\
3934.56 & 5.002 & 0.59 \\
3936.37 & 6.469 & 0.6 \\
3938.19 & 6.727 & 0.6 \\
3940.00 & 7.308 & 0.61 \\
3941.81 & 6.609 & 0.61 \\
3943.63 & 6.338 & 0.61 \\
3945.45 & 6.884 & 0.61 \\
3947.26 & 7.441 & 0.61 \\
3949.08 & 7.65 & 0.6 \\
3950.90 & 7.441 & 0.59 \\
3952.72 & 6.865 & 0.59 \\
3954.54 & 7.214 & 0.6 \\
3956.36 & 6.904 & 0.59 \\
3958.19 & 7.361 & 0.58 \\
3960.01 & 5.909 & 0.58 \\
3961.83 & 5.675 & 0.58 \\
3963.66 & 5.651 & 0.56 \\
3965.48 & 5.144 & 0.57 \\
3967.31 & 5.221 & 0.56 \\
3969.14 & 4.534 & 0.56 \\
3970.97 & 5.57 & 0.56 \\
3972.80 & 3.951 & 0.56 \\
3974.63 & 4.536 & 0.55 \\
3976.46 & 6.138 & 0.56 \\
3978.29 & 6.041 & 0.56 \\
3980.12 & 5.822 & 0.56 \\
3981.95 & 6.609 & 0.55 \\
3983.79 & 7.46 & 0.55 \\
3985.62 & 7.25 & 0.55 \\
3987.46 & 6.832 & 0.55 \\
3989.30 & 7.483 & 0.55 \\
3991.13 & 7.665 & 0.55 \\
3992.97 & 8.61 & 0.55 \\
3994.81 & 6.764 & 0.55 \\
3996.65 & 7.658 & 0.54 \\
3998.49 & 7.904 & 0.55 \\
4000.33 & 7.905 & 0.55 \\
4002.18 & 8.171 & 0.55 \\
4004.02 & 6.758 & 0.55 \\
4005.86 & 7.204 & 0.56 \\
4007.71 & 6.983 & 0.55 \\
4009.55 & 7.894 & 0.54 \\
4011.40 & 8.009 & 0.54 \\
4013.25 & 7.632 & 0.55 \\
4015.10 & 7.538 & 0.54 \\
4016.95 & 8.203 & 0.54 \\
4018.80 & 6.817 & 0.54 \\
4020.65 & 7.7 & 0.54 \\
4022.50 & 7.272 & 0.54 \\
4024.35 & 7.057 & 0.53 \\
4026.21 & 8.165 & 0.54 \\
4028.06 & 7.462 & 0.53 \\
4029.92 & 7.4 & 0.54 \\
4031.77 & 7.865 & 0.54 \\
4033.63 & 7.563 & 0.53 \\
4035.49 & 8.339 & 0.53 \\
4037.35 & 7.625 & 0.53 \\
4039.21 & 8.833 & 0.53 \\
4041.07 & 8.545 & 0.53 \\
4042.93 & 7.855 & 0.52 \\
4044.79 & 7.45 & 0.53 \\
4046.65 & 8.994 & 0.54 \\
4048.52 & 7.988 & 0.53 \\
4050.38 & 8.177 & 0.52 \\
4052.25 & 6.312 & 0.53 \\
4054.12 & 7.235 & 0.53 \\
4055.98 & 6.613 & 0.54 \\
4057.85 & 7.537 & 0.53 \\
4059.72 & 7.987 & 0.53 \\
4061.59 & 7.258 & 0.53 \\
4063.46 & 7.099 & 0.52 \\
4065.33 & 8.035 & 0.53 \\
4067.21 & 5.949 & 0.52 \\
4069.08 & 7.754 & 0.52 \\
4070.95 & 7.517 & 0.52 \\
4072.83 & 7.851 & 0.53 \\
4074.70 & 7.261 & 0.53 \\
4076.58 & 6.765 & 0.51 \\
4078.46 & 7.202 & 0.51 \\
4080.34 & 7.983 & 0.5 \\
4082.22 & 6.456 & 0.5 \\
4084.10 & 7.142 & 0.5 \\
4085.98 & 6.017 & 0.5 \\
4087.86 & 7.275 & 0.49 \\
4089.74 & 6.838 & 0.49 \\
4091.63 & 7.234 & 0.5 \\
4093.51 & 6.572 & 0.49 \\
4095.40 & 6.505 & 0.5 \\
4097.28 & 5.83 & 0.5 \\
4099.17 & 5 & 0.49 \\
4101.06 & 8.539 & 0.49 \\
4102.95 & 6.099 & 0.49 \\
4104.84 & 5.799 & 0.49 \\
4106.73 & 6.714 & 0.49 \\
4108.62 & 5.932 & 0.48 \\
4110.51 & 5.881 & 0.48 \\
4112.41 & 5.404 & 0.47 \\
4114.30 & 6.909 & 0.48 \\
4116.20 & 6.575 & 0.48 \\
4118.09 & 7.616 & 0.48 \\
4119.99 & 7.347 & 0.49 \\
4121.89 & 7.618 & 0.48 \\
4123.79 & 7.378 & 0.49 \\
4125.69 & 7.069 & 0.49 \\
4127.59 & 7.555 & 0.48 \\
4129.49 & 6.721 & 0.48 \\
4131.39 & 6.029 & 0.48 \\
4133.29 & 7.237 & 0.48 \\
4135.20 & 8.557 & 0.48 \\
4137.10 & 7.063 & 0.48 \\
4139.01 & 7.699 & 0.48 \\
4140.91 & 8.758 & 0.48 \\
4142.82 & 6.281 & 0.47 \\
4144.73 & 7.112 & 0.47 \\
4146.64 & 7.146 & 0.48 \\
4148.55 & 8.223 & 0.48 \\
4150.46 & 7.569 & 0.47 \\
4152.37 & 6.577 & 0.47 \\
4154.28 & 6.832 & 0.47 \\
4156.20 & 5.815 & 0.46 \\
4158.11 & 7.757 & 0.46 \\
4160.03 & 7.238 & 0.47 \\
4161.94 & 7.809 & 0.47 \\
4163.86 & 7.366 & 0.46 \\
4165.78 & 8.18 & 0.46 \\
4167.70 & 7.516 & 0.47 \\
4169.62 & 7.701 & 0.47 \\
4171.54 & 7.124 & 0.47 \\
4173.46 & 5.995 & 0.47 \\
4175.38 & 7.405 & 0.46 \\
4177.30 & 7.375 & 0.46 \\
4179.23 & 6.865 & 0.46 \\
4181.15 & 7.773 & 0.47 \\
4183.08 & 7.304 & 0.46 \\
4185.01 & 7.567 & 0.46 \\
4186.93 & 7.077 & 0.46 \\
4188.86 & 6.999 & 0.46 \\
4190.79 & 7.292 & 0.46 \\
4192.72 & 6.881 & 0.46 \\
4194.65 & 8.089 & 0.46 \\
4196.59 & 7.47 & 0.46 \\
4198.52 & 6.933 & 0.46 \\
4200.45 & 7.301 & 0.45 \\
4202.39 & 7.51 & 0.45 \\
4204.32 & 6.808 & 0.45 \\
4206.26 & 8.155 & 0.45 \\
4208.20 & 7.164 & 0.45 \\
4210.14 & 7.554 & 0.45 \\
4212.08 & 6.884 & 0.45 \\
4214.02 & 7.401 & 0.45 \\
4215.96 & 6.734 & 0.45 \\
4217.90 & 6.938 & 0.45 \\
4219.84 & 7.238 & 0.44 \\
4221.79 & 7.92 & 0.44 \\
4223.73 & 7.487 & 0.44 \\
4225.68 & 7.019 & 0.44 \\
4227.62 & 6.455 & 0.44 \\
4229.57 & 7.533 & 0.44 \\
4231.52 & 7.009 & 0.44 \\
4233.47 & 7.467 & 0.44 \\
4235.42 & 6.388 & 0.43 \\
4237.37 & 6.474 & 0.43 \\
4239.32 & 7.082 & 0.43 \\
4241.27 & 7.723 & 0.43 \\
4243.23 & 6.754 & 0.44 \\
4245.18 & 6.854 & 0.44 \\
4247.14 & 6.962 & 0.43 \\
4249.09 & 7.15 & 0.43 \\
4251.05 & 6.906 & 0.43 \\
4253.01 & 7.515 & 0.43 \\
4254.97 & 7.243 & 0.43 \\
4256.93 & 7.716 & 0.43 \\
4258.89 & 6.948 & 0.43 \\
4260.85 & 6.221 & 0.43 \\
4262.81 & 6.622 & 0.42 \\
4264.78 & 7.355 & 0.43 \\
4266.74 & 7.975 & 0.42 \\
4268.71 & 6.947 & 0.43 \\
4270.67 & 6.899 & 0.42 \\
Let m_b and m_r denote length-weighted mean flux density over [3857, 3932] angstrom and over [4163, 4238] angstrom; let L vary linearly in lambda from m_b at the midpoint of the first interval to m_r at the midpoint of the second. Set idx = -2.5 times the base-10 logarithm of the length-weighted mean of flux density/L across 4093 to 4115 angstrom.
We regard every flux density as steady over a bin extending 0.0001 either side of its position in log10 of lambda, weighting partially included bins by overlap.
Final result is 0.15 mag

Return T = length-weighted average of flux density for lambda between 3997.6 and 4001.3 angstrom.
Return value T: 7.9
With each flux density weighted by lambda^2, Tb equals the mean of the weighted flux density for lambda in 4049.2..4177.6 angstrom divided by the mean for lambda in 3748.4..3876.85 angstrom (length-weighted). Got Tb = 1.31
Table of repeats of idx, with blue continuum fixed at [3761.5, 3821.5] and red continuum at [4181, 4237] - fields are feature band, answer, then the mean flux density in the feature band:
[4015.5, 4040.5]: -0.14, 7.72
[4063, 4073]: -0.07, 7.34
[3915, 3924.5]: -0.17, 7.57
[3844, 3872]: -0.20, 7.57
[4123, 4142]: -0.05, 7.4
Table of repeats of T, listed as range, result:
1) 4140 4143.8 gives 7.49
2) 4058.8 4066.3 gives 7.58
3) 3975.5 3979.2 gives 6.07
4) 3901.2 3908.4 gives 6.21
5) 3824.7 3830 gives 6.05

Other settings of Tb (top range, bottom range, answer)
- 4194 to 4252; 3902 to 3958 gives 1.22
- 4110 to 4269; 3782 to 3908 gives 1.31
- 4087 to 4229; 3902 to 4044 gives 1.12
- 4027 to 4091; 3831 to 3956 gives 1.21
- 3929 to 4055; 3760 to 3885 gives 1.19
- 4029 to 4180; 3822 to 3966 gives 1.20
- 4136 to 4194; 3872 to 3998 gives 1.24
